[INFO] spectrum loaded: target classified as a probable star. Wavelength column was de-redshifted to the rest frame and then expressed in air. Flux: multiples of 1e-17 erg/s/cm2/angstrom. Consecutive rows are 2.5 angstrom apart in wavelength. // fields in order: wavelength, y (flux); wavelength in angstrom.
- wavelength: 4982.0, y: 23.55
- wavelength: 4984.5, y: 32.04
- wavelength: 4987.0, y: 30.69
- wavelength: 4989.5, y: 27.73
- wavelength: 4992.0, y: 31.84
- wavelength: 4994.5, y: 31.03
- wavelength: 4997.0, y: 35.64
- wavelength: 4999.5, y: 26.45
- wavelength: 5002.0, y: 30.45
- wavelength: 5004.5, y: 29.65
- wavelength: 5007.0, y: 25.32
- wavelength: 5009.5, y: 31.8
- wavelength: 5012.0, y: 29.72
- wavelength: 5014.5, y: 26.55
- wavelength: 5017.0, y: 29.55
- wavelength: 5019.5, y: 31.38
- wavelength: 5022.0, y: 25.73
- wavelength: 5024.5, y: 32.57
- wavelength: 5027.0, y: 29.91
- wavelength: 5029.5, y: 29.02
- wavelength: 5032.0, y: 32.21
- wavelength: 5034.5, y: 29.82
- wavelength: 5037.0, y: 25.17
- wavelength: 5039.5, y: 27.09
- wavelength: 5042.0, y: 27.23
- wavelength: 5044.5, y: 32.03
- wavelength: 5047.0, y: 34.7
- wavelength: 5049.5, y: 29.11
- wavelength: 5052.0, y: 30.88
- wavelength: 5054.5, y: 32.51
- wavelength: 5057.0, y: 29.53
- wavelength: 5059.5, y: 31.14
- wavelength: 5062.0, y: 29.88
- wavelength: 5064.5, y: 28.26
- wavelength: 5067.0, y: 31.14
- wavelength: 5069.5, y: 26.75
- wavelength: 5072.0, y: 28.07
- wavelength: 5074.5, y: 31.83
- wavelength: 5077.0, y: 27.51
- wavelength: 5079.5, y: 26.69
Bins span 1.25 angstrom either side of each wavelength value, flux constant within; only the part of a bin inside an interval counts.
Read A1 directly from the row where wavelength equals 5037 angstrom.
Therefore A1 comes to 25.17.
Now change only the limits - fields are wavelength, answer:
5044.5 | 32.03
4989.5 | 27.73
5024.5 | 32.57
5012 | 29.72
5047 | 34.7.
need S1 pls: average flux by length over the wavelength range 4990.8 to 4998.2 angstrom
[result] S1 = 32.8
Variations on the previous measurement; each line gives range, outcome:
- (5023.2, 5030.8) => 30.5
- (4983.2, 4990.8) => 30.1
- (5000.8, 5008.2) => 28.5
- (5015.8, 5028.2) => 29.8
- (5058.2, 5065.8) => 29.8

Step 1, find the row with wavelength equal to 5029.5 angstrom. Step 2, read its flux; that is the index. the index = 29.02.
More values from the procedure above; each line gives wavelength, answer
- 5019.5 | 31.38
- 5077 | 27.51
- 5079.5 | 26.69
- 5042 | 27.23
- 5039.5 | 27.09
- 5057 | 29.53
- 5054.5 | 32.51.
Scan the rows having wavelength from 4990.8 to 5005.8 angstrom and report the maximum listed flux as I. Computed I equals 35.64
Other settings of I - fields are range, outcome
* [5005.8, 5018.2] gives 31.8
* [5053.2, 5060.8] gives 32.51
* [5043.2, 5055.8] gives 34.7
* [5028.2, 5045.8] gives 32.21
